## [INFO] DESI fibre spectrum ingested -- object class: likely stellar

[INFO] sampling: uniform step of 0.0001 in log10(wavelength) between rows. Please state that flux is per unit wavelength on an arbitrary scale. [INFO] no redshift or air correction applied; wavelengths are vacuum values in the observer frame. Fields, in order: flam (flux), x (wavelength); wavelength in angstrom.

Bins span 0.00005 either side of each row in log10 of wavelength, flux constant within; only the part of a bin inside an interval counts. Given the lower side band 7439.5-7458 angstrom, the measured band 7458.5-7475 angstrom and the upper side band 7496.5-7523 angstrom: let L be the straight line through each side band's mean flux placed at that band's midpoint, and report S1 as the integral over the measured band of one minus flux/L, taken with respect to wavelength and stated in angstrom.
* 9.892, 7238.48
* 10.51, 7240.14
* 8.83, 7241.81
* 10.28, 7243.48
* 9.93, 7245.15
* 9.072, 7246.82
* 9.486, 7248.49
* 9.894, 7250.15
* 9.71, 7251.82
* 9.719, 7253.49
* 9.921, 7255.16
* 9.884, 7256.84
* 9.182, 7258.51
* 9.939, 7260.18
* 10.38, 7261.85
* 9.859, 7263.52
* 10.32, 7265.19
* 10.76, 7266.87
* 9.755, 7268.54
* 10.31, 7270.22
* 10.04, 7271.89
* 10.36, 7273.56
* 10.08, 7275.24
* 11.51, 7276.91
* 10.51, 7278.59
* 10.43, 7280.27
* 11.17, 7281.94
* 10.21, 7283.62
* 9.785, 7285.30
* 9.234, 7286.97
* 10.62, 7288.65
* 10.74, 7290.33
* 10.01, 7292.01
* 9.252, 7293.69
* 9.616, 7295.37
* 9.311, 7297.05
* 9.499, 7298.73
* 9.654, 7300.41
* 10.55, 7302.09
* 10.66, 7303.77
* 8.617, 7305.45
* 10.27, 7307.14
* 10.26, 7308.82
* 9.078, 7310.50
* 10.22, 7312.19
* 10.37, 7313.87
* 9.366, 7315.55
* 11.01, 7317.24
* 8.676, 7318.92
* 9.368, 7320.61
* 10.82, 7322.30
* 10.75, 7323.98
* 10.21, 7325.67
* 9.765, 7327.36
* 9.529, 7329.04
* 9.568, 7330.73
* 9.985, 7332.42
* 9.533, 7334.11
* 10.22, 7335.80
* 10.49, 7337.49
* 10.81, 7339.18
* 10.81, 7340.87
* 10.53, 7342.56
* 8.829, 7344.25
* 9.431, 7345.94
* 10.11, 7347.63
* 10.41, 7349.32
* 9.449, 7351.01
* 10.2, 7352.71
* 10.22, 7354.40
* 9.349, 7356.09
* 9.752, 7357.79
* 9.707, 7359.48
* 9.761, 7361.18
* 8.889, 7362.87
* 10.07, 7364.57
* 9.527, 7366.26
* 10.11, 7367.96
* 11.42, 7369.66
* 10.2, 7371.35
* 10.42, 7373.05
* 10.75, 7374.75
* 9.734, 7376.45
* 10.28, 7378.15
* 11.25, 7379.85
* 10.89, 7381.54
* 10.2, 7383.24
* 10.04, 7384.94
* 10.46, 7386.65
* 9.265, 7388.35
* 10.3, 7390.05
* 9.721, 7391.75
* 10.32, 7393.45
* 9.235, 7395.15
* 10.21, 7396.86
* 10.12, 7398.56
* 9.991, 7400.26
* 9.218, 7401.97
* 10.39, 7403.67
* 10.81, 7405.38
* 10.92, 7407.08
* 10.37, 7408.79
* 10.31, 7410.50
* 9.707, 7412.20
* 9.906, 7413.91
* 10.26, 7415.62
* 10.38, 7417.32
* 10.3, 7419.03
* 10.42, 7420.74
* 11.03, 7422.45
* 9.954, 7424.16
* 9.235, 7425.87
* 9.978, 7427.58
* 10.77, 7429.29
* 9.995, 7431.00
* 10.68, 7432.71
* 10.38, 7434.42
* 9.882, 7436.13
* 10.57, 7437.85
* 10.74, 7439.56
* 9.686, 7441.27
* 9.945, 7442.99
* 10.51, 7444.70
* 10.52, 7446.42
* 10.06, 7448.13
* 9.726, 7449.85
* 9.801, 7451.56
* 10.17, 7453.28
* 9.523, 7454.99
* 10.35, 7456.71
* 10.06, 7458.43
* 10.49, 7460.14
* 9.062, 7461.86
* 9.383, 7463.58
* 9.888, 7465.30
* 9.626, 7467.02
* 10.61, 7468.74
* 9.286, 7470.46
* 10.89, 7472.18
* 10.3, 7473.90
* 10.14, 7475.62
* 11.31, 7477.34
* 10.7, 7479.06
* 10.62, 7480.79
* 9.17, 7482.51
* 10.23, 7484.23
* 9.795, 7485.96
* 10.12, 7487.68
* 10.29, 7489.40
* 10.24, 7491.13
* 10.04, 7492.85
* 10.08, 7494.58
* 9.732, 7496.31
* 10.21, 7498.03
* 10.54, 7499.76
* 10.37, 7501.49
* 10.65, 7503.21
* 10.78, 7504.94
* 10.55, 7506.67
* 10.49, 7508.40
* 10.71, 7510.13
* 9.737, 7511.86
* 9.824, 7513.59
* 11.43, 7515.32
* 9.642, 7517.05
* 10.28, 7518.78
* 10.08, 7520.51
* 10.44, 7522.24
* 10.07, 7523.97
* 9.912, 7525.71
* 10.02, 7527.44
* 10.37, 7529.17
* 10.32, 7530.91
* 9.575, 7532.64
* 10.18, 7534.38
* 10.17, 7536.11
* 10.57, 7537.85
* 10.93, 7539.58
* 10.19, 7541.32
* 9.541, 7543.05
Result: 0.32 angstrom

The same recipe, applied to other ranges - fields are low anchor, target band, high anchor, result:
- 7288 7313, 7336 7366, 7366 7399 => 0.50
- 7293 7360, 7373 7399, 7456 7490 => -0.52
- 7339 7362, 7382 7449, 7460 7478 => -1.19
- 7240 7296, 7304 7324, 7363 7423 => 0.42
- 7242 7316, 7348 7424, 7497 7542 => -0.07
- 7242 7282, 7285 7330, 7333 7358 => 0.62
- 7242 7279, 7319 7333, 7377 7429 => 0.23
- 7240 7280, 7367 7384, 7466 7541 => -0.67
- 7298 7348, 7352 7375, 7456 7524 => 0.04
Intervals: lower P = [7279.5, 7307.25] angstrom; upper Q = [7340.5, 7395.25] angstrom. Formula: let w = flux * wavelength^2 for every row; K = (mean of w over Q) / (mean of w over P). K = 1.0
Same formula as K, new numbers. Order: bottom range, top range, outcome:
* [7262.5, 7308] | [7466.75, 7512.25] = 1.07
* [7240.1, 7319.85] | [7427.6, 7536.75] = 1.08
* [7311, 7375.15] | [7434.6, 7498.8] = 1.04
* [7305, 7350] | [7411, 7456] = 1.05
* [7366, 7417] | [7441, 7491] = 1.01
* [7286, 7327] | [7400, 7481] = 1.06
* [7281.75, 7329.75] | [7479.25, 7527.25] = 1.09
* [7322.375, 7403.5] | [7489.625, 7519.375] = 1.07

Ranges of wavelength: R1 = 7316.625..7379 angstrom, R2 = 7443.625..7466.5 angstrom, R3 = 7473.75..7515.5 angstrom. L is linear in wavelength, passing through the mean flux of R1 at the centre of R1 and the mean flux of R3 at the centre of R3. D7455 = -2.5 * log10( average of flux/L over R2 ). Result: 0.03 mag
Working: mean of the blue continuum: 10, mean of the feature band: 9.96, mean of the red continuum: 10.3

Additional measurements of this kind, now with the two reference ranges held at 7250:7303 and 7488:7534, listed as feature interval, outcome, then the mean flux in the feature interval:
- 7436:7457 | 0.01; 10.1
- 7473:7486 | -0.01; 10.3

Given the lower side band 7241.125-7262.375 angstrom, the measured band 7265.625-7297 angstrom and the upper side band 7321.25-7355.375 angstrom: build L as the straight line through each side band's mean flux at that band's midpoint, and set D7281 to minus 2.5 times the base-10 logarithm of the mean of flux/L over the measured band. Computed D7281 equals -0.04 mag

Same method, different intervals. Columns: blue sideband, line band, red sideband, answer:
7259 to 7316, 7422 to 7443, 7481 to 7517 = 0.00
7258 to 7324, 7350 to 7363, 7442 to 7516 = 0.04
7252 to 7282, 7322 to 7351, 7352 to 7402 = 0.00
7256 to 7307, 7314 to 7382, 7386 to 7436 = 0.01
